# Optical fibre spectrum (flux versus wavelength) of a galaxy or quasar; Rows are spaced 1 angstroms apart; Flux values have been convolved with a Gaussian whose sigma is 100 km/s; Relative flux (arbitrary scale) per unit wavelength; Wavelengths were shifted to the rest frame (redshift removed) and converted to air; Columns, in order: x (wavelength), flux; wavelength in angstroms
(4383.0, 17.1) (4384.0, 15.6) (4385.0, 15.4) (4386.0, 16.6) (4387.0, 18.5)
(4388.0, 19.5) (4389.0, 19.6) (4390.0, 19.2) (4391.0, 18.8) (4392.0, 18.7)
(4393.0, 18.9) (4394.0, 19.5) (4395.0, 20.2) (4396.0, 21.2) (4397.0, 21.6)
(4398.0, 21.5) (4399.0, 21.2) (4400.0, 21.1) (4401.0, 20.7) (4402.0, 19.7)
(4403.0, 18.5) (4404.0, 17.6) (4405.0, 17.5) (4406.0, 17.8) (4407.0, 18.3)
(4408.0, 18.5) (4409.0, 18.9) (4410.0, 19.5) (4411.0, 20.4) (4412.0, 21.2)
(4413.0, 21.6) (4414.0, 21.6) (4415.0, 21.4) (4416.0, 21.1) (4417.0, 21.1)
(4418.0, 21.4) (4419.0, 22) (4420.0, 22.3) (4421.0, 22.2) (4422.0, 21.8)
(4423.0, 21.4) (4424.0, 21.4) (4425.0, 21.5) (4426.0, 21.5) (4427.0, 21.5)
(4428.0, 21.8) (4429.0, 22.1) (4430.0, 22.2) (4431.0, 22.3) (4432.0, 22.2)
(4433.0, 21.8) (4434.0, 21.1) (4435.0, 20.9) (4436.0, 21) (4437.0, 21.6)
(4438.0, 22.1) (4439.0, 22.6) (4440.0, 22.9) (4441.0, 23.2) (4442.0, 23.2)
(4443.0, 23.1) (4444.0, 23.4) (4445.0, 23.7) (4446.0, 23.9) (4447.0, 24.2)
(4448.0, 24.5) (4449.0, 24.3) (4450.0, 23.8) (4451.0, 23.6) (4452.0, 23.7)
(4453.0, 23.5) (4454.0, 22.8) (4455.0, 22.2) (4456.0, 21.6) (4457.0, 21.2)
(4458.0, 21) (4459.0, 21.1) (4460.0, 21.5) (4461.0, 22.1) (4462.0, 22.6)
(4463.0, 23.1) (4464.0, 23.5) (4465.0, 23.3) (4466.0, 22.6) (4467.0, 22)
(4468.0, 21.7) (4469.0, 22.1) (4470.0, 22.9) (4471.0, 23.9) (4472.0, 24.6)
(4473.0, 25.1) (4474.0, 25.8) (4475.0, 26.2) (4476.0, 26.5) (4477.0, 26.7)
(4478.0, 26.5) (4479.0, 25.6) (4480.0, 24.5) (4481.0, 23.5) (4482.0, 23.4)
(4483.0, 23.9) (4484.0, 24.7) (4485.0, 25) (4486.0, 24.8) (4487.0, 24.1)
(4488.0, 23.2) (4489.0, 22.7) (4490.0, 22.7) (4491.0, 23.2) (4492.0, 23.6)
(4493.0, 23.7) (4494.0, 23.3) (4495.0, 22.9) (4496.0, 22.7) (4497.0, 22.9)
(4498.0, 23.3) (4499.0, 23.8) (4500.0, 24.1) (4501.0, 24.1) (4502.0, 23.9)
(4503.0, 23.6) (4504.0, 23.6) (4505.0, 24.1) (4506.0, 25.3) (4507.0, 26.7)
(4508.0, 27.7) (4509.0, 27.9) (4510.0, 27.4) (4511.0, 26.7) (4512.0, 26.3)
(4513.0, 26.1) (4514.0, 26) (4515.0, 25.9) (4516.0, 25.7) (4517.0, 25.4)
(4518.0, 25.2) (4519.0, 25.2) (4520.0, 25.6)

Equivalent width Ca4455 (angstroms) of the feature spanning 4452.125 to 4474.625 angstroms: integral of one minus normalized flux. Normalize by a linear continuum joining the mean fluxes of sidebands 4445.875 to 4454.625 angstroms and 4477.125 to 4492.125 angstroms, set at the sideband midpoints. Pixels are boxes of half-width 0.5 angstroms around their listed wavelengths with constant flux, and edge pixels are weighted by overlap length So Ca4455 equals 1.1 angstroms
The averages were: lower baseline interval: 23.8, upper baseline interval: 24.2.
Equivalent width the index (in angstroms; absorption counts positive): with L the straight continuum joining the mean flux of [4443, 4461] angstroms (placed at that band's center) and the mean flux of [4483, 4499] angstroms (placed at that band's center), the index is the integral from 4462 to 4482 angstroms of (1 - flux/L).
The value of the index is -0.8 angstroms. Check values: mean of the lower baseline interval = 22.9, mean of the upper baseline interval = 23.5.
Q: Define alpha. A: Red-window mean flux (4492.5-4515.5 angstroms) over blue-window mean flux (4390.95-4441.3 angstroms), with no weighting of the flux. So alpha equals 1.19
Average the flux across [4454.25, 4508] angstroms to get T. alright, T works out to 23.7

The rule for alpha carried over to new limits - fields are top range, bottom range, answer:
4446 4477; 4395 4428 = 1.13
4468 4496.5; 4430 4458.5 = 1.07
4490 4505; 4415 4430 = 1.08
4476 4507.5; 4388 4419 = 1.21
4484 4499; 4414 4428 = 1.09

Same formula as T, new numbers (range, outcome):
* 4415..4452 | 22.4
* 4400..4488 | 22.4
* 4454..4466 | 22.2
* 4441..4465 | 23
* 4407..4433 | 21.3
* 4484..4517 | 24.6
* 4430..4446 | 22.4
